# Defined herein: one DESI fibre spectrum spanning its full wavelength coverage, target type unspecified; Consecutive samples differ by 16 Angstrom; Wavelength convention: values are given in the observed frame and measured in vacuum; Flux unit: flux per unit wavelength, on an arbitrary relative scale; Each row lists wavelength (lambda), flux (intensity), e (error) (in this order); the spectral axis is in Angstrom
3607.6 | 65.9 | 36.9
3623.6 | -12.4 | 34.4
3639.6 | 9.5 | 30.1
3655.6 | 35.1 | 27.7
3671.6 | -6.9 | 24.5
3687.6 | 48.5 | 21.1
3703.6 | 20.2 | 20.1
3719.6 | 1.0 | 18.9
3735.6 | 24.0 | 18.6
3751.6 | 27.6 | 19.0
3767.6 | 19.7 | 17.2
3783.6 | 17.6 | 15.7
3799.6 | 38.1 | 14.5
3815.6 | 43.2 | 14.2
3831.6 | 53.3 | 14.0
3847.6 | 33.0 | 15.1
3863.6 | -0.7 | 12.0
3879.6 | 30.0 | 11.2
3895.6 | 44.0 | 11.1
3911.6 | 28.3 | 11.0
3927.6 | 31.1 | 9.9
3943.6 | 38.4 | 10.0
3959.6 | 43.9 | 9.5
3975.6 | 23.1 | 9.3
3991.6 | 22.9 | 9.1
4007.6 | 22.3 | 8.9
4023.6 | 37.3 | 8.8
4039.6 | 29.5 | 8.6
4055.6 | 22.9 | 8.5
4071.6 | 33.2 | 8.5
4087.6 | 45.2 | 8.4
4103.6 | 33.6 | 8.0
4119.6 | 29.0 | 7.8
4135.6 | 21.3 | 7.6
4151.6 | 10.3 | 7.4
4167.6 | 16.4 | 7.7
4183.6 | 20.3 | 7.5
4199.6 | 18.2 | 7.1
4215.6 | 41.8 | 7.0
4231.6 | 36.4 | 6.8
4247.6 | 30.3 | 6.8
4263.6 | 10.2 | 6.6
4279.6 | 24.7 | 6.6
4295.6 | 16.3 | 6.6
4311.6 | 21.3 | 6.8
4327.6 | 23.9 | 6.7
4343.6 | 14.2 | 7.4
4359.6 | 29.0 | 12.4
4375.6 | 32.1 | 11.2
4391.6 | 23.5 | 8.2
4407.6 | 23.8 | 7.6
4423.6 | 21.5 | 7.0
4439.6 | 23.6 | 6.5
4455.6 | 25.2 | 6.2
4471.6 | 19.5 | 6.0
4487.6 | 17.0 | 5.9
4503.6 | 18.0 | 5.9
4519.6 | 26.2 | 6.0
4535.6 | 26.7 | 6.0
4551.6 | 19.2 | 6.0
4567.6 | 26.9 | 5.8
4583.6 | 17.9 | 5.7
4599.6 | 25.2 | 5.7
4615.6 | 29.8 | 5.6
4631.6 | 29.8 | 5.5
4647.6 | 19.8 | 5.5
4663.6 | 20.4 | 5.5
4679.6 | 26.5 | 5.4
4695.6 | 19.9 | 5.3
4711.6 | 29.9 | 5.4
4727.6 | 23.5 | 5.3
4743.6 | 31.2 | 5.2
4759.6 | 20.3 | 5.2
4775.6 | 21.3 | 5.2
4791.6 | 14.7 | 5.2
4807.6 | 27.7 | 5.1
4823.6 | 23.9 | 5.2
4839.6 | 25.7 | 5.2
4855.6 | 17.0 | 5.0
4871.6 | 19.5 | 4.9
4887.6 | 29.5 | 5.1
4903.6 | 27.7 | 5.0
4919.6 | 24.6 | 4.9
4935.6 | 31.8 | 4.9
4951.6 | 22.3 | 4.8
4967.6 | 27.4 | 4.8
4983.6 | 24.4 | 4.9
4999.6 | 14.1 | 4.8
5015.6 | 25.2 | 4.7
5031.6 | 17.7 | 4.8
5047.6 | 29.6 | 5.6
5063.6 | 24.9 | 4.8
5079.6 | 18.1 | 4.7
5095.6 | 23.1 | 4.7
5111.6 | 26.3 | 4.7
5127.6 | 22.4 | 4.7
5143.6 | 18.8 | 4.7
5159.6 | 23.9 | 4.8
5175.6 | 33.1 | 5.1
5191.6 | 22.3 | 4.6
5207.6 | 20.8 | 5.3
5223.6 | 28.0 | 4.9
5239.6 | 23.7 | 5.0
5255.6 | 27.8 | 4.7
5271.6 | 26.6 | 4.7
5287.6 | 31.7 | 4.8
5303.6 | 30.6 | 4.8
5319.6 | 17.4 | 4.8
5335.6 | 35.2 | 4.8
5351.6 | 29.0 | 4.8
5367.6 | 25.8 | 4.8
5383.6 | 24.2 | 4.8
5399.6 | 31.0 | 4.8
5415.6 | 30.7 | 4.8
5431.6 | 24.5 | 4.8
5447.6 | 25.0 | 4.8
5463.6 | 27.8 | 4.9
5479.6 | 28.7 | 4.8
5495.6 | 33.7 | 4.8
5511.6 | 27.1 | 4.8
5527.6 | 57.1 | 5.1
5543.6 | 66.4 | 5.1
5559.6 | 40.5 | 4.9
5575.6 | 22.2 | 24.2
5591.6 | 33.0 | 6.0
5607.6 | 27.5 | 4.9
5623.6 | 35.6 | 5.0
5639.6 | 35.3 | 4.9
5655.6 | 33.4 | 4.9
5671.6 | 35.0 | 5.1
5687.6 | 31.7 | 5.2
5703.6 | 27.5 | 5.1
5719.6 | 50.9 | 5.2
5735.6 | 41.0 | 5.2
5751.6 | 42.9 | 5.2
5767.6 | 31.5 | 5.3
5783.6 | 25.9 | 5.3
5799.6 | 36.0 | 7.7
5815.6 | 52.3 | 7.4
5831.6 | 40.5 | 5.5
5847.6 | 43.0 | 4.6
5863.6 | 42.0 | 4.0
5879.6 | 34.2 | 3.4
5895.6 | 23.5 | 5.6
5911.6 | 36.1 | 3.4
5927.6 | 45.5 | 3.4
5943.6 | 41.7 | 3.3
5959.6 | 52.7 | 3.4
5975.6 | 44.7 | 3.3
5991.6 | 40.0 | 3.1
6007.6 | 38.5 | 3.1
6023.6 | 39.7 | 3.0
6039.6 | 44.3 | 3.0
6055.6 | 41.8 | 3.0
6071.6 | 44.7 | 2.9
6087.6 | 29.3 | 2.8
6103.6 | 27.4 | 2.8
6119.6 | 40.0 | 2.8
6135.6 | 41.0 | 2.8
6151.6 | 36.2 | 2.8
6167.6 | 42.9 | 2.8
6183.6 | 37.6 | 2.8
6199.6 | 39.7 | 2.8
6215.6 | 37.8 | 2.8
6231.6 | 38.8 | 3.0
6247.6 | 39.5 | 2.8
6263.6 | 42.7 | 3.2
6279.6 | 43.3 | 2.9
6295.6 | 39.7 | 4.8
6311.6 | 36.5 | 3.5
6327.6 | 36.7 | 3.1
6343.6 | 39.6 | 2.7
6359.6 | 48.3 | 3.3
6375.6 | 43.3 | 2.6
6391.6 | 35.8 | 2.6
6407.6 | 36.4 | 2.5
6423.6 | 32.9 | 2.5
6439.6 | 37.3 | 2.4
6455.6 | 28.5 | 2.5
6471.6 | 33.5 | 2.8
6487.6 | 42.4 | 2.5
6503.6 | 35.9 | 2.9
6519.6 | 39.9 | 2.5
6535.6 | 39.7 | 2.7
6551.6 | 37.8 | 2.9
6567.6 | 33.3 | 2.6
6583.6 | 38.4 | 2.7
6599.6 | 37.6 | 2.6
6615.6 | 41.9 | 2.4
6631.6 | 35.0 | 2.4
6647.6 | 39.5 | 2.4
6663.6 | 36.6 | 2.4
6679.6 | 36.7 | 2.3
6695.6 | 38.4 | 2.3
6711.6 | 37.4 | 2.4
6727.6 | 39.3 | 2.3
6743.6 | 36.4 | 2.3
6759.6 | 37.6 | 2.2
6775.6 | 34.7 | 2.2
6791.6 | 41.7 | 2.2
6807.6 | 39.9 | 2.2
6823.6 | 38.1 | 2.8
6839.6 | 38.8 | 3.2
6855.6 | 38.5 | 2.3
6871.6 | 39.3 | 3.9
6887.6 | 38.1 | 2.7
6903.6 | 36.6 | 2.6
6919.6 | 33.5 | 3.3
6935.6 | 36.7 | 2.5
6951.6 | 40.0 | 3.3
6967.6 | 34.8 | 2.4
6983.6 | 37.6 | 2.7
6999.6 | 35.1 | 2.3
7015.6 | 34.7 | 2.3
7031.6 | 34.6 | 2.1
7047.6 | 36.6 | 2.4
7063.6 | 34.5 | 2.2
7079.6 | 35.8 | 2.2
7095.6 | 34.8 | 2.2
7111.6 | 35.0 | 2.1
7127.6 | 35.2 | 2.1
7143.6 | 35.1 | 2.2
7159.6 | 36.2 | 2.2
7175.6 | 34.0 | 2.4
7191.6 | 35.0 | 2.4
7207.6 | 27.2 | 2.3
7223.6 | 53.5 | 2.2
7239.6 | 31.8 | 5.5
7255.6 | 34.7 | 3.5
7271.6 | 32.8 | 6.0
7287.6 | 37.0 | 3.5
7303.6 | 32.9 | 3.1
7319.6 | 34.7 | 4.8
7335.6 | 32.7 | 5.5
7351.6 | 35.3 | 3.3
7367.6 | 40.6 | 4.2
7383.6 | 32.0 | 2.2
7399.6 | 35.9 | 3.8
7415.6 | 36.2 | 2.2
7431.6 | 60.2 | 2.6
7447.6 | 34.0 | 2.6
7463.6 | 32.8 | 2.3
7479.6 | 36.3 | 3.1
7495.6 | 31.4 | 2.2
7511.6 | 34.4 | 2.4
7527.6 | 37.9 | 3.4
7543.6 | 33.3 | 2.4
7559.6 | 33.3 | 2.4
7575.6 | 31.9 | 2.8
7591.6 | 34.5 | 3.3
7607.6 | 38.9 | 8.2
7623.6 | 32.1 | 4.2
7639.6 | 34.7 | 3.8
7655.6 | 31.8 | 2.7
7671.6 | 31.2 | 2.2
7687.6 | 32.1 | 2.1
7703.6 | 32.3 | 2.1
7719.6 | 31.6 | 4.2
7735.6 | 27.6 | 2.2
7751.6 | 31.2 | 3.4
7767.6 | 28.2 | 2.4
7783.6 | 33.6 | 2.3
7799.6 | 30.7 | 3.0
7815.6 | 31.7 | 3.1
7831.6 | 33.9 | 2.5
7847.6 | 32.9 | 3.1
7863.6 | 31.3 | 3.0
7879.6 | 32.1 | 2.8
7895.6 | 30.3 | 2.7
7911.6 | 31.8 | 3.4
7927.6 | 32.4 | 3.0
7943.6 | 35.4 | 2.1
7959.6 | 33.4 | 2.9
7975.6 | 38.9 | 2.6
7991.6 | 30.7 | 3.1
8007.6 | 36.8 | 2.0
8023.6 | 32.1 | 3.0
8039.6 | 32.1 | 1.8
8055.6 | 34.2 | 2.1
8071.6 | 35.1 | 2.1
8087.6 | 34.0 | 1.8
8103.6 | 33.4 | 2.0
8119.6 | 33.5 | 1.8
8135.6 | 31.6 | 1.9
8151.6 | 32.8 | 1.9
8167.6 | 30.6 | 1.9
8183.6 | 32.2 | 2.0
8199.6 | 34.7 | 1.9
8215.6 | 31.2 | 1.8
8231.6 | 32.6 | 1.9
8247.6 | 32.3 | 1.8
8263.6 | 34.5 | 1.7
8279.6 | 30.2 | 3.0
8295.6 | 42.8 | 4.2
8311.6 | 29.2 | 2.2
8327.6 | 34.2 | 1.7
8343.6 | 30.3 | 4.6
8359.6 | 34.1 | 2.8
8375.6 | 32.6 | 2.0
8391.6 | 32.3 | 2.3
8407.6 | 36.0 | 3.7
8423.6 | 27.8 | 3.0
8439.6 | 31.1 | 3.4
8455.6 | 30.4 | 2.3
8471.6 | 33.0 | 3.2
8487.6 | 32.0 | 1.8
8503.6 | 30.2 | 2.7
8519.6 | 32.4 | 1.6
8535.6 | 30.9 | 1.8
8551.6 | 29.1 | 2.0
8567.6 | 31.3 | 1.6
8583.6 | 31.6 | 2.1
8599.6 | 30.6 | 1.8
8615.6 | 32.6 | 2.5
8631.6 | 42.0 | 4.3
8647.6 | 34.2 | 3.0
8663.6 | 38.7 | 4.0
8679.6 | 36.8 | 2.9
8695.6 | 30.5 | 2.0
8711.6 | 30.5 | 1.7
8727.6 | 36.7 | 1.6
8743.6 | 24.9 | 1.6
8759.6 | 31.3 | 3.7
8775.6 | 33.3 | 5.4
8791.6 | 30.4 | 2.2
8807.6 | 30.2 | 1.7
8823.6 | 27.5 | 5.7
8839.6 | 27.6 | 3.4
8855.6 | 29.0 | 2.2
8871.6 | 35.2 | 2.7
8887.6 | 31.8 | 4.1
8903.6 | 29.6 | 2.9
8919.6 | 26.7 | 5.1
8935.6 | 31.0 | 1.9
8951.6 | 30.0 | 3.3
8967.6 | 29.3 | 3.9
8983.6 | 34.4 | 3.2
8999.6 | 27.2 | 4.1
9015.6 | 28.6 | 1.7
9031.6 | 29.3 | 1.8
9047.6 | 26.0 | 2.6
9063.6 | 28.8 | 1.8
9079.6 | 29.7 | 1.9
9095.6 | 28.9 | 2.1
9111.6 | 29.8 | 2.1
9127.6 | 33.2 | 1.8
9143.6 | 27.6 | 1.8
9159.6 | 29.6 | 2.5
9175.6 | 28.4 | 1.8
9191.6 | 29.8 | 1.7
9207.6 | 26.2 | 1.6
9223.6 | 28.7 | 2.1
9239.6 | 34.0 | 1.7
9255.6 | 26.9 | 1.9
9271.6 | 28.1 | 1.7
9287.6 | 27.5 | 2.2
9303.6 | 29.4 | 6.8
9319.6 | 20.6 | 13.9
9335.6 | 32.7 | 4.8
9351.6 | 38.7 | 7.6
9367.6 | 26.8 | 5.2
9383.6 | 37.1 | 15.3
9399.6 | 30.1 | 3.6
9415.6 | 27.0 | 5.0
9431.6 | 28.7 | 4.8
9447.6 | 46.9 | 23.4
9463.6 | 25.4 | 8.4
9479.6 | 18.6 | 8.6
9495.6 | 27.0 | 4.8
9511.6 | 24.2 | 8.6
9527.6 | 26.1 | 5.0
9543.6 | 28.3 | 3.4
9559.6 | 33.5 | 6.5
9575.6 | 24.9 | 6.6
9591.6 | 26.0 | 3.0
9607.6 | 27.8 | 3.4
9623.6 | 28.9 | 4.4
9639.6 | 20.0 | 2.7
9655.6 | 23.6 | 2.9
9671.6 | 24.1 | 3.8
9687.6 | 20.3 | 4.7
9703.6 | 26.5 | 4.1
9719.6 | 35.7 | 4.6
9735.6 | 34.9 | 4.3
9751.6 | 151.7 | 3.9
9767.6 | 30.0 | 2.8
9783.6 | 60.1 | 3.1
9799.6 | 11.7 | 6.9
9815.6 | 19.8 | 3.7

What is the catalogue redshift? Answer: 0.485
